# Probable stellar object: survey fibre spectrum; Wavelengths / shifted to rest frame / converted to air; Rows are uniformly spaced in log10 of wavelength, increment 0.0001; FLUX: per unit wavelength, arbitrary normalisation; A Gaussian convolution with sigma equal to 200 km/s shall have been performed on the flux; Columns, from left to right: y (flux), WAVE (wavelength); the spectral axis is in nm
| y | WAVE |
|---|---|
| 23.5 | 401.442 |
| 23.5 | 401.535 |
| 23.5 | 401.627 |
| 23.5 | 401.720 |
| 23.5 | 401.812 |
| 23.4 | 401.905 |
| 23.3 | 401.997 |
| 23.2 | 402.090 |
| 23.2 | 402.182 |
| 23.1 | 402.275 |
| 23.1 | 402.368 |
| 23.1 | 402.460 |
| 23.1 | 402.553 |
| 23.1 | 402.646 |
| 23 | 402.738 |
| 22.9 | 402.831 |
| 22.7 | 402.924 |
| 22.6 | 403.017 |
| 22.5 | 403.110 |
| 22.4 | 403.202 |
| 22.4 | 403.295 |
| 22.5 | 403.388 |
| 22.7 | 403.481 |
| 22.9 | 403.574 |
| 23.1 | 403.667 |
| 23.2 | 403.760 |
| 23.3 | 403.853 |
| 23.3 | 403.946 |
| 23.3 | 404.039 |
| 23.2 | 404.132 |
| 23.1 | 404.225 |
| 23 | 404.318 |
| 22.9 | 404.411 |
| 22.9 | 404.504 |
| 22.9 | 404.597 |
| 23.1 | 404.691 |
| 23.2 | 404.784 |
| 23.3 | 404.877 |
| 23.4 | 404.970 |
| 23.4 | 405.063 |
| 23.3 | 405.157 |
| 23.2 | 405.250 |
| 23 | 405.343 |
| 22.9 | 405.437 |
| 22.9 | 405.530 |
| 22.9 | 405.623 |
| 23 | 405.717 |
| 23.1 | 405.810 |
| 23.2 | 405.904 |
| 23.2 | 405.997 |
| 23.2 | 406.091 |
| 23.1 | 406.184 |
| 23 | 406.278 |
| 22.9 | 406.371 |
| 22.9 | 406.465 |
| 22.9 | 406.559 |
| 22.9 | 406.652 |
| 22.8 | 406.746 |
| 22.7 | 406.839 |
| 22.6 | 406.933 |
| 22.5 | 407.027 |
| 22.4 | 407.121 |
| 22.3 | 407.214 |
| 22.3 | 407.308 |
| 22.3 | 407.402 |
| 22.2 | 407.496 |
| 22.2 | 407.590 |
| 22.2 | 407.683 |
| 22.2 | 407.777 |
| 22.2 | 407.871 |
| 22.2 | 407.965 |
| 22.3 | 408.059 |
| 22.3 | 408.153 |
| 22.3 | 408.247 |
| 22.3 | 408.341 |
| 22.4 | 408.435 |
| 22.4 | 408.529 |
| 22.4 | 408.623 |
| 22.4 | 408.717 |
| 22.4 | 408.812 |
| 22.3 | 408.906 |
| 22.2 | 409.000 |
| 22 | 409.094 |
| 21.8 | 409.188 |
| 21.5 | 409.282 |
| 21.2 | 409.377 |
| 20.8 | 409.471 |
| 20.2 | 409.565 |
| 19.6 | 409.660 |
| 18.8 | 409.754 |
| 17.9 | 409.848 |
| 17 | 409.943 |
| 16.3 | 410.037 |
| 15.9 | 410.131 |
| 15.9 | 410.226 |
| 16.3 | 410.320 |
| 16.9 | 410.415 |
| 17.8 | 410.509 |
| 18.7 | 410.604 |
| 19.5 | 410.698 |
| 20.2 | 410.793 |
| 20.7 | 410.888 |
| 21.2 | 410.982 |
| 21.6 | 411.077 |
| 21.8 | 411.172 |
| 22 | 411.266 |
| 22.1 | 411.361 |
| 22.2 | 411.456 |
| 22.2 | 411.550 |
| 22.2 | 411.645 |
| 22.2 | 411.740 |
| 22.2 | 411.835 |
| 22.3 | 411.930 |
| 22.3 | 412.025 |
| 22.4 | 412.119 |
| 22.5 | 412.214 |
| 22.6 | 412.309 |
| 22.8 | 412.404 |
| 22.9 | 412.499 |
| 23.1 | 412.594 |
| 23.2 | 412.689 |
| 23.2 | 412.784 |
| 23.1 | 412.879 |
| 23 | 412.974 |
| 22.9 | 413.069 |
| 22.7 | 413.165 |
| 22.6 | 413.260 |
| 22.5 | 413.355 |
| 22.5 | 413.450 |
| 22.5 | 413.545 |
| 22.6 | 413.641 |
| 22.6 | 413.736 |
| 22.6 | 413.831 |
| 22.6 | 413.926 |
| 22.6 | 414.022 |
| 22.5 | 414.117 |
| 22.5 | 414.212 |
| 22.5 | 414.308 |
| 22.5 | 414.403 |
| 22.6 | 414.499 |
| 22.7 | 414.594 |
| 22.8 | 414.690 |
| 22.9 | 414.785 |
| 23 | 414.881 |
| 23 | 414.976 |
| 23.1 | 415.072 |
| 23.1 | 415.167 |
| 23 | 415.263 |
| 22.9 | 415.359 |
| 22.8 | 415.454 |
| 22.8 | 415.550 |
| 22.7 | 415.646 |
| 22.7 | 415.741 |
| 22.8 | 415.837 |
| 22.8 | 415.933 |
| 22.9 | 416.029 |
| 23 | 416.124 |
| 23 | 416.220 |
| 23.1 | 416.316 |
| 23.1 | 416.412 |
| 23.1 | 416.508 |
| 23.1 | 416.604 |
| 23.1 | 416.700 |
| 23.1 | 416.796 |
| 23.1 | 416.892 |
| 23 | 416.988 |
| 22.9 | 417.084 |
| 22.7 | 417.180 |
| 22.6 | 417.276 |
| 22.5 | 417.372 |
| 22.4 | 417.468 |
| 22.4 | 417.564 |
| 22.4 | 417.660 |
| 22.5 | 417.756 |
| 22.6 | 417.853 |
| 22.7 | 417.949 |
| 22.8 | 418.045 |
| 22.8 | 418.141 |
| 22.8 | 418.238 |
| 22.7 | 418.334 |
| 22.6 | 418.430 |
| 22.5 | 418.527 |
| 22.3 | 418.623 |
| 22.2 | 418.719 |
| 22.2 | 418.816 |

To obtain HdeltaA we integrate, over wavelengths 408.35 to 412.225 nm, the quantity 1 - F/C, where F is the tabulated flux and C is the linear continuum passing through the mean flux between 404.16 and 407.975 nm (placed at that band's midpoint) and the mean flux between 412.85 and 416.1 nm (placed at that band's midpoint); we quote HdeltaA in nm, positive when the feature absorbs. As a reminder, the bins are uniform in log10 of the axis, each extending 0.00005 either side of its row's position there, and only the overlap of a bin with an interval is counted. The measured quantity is 0.37 nm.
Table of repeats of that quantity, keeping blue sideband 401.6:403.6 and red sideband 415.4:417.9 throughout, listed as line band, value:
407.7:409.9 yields 0.13 nm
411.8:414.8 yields 0.02 nm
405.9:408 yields 0.03 nm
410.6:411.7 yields 0.08 nm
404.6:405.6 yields -0.01 nm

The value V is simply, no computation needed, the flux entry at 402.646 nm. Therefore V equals 23.1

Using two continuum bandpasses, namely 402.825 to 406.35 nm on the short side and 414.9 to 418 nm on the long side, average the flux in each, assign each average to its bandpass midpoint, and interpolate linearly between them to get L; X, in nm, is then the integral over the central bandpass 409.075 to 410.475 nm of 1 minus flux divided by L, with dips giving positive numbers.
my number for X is 0.26 nm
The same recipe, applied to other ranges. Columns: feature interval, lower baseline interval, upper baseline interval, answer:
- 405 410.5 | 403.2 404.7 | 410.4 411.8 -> 0.060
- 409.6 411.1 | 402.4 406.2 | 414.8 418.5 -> 0.299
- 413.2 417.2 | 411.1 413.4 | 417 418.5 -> -0.039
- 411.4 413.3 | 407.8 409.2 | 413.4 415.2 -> -0.006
